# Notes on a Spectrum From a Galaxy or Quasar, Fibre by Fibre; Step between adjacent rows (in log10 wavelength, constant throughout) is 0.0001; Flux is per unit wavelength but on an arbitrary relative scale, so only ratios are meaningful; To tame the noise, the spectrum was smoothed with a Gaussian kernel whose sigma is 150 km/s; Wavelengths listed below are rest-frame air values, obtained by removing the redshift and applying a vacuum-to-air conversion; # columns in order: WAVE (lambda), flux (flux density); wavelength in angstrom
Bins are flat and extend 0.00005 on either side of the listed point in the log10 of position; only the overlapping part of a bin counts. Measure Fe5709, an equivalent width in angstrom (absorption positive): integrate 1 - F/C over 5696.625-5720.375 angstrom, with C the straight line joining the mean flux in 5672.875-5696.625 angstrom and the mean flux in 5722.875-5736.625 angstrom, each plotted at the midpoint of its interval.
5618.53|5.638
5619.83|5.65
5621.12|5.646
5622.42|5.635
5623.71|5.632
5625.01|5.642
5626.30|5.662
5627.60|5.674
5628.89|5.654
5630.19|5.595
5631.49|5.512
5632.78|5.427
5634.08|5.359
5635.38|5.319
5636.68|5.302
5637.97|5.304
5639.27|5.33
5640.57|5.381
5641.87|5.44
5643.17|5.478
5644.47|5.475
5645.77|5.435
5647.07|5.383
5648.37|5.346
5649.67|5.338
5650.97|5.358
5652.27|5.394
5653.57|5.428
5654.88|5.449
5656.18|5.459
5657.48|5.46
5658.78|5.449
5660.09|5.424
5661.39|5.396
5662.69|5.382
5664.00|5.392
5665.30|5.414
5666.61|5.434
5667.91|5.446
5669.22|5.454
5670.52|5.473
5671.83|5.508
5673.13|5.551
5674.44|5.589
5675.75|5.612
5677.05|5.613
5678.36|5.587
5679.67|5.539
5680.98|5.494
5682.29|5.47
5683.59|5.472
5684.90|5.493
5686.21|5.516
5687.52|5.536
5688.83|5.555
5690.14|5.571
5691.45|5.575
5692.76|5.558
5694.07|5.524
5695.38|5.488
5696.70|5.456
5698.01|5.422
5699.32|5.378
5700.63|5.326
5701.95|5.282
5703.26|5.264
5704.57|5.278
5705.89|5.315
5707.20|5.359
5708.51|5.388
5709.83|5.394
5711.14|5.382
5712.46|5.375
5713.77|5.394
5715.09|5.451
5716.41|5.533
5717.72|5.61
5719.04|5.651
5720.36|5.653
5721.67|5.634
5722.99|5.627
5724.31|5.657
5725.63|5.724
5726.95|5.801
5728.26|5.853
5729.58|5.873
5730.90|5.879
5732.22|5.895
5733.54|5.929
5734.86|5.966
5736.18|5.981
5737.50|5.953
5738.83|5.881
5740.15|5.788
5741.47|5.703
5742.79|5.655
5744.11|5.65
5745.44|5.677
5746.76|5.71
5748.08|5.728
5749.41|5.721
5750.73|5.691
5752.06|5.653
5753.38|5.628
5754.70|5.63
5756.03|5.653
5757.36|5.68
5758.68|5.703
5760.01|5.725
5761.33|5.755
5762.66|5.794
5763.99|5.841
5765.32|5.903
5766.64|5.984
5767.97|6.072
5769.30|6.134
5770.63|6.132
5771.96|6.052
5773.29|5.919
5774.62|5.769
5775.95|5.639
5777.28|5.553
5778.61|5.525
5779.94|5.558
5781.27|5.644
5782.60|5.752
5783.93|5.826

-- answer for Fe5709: 1.21 angstrom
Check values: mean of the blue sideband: 5.54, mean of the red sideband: 5.84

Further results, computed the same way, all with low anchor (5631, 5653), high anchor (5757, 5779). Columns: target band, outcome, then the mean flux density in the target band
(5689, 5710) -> 0.67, 5.41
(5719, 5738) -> -0.37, 5.81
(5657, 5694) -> 0.06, 5.5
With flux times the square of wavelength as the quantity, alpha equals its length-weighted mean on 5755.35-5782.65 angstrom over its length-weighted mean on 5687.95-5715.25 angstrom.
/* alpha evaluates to 1.10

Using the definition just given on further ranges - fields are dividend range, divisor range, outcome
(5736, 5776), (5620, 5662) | 1.11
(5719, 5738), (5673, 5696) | 1.06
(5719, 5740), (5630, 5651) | 1.11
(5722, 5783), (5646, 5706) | 1.09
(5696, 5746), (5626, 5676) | 1.06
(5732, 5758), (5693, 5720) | 1.08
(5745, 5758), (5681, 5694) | 1.05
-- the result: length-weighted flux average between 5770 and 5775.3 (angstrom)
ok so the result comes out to 5.96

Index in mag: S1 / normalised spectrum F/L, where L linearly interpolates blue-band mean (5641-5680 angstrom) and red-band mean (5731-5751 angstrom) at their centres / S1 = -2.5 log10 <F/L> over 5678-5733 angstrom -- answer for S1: 0.02 mag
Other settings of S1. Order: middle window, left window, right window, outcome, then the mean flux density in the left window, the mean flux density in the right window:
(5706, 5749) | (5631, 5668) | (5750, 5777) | 0.00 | 5.4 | 5.81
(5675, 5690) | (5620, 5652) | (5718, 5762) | 0.01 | 5.47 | 5.75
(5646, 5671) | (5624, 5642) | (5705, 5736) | 0.02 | 5.47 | 5.63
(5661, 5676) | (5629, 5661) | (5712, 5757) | 0.00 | 5.41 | 5.71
